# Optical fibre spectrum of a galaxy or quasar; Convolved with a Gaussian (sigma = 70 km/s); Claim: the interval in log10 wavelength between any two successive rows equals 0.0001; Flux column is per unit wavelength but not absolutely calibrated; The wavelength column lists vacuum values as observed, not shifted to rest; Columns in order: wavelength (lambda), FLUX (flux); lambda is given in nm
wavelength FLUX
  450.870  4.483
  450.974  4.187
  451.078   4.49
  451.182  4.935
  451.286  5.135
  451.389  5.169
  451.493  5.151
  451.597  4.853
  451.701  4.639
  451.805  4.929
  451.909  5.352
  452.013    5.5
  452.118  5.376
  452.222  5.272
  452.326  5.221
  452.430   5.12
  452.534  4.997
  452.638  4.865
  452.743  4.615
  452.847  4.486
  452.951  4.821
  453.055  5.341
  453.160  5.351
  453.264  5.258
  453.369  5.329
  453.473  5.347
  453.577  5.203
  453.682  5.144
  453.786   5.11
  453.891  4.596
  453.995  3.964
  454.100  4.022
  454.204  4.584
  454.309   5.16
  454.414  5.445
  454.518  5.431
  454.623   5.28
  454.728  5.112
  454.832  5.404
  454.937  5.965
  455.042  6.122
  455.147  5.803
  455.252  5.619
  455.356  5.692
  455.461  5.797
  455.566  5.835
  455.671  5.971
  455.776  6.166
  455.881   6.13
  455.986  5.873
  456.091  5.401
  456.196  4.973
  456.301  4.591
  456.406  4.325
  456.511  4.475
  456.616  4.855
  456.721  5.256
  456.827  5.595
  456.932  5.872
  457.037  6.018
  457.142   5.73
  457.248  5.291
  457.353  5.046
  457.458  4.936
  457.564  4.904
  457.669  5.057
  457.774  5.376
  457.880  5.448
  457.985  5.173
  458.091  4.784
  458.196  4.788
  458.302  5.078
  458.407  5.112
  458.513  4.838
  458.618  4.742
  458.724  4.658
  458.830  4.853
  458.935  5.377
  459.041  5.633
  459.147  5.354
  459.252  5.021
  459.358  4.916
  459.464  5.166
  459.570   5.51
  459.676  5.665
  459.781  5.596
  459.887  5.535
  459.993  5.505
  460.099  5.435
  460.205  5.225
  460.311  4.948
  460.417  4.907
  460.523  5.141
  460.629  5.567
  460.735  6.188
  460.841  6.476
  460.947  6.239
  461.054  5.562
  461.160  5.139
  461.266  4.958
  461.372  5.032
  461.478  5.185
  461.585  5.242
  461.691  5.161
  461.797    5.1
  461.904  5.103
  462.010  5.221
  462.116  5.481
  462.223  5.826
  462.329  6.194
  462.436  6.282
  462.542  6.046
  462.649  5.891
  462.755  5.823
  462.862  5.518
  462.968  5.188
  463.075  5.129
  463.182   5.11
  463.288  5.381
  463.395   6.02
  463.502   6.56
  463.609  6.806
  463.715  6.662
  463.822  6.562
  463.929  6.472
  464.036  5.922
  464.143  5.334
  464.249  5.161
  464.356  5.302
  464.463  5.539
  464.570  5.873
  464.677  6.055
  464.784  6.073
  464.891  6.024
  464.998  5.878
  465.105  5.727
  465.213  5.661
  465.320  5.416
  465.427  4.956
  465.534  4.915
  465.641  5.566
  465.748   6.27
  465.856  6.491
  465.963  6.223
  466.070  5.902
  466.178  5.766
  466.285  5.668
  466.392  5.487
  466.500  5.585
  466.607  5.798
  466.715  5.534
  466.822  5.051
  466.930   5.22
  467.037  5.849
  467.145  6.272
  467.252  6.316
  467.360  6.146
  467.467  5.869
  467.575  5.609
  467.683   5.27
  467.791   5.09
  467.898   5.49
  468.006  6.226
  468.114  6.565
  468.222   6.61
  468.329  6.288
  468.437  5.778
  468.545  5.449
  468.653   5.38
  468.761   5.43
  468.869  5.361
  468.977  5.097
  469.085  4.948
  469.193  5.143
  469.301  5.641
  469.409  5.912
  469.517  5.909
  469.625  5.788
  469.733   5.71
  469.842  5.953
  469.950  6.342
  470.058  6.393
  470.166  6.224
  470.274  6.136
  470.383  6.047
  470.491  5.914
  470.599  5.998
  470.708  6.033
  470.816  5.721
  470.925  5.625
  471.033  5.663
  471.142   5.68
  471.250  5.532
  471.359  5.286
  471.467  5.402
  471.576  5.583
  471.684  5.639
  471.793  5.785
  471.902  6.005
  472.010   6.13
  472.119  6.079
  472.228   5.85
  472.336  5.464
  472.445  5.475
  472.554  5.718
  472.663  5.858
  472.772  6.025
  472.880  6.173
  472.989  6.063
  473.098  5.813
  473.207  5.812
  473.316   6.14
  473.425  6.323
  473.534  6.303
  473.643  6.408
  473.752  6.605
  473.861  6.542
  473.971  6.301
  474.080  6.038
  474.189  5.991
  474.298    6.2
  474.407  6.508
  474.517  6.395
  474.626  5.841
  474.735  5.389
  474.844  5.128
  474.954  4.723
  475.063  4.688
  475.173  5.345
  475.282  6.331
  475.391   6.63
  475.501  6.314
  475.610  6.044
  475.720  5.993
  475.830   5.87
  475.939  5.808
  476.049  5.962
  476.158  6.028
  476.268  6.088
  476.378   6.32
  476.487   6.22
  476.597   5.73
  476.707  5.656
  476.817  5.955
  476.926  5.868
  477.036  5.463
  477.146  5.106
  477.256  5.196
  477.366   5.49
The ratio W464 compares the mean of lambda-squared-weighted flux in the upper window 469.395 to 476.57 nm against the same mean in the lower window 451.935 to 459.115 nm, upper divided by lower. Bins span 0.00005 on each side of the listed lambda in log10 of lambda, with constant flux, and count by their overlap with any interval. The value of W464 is 1.23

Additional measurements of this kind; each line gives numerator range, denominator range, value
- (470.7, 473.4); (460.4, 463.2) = 1.10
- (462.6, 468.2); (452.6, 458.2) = 1.15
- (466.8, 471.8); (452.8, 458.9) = 1.17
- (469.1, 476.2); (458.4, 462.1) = 1.17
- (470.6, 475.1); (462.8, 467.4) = 1.05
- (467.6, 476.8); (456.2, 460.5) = 1.21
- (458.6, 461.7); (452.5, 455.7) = 1.05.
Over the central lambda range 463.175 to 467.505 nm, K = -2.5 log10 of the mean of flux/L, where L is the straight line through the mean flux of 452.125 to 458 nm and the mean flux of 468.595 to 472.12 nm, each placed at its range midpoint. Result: -0.05 mag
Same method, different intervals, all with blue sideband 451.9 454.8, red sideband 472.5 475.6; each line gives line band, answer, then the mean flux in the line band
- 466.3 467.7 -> -0.01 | 5.7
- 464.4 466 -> -0.04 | 5.77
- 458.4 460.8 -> 0.01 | 5.27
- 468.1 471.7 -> 0.01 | 5.76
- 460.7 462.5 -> -0.03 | 5.55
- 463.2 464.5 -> -0.08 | 5.96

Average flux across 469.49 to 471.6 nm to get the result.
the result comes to 5.85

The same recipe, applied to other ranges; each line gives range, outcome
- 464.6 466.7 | 5.76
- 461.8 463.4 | 5.58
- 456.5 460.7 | 5.22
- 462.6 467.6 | 5.78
